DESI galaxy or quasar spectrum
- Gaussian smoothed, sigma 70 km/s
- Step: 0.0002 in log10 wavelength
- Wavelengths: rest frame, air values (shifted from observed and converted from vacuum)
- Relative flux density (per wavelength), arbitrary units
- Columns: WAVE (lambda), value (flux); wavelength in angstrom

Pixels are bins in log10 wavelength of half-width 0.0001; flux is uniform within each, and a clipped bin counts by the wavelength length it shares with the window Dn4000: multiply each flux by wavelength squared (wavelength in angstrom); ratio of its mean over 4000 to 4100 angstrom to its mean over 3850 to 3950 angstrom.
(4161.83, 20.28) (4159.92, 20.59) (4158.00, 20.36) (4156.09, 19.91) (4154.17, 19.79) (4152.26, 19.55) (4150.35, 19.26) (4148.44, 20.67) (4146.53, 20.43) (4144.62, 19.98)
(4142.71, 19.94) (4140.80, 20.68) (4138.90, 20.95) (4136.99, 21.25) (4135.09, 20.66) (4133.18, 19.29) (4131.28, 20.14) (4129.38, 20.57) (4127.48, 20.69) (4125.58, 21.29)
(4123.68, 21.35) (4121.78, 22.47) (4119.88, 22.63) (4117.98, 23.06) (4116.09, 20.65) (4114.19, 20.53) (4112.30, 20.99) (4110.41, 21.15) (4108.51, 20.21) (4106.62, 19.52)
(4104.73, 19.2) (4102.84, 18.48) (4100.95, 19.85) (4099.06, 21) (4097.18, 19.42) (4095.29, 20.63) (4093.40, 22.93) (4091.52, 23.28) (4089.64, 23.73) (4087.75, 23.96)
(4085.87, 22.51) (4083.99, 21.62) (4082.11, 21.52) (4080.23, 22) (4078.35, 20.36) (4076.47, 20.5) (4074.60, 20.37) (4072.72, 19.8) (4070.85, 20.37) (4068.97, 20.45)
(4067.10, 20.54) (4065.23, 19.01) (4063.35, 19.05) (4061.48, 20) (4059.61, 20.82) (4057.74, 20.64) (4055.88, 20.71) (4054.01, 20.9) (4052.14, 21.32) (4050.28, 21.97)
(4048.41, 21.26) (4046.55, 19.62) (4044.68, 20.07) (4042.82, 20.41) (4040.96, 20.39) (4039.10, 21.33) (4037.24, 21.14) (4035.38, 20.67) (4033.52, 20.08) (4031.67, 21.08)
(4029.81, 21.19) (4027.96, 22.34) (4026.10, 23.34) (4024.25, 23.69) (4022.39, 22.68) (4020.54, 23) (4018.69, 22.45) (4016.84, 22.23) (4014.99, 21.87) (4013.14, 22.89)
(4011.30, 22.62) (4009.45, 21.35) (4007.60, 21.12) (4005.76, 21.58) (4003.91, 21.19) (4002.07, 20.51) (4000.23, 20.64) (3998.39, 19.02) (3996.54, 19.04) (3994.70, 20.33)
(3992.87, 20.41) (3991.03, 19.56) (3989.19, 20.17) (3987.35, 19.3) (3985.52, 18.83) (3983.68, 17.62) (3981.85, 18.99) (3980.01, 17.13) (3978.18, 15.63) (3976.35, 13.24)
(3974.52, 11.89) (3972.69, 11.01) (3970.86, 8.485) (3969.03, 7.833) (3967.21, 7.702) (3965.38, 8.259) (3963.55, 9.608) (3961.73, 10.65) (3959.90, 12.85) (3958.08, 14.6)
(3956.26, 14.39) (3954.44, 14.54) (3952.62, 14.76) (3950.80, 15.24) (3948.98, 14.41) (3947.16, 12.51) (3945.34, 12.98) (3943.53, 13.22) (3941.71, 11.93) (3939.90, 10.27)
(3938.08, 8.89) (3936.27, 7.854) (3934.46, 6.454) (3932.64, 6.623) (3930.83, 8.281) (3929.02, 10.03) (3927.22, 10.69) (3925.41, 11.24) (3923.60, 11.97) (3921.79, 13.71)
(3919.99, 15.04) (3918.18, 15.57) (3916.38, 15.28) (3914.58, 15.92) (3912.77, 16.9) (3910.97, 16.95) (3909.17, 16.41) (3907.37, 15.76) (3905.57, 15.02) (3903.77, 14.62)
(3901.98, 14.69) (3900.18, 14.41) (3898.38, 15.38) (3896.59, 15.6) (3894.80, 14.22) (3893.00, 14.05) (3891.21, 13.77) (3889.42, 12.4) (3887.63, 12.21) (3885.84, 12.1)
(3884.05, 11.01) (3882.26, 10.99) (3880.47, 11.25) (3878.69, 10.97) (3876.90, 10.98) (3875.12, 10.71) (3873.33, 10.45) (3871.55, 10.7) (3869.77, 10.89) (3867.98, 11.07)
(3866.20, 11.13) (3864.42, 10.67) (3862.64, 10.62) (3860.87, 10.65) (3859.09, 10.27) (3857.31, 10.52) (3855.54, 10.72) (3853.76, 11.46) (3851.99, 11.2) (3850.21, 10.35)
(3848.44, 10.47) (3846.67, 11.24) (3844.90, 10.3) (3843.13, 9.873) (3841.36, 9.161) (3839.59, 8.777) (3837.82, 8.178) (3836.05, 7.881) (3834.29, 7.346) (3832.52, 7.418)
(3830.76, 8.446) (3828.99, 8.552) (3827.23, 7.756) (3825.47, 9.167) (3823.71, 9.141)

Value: 1.88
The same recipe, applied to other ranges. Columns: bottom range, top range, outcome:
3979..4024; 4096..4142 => 1.06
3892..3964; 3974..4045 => 1.62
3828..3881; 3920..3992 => 1.33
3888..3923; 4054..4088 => 1.50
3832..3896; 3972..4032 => 1.99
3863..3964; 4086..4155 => 1.84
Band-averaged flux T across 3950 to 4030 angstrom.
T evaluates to 17.6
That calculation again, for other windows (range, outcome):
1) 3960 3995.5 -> 14.5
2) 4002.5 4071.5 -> 21.2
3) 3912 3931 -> 13.3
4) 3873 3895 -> 11.9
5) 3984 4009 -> 20.1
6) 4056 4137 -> 20.9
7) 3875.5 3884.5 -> 11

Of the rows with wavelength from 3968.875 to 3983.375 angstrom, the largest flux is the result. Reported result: 18.99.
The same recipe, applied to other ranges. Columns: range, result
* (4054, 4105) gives 23.96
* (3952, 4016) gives 22.89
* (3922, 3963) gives 15.24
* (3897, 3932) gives 16.95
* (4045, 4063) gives 21.97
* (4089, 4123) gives 23.73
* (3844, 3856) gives 11.46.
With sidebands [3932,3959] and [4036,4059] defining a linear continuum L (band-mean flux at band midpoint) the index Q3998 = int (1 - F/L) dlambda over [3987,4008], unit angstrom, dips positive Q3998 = -4.8 angstrom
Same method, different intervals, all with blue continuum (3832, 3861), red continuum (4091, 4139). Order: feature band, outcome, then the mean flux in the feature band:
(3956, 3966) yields 1.9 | 11.7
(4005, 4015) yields -3.3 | 21.9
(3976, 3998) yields -4.1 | 18.5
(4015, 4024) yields -3.0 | 22.6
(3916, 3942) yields 4.5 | 10.8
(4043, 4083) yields -4.0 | 20.5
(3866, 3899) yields -2.4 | 12.1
